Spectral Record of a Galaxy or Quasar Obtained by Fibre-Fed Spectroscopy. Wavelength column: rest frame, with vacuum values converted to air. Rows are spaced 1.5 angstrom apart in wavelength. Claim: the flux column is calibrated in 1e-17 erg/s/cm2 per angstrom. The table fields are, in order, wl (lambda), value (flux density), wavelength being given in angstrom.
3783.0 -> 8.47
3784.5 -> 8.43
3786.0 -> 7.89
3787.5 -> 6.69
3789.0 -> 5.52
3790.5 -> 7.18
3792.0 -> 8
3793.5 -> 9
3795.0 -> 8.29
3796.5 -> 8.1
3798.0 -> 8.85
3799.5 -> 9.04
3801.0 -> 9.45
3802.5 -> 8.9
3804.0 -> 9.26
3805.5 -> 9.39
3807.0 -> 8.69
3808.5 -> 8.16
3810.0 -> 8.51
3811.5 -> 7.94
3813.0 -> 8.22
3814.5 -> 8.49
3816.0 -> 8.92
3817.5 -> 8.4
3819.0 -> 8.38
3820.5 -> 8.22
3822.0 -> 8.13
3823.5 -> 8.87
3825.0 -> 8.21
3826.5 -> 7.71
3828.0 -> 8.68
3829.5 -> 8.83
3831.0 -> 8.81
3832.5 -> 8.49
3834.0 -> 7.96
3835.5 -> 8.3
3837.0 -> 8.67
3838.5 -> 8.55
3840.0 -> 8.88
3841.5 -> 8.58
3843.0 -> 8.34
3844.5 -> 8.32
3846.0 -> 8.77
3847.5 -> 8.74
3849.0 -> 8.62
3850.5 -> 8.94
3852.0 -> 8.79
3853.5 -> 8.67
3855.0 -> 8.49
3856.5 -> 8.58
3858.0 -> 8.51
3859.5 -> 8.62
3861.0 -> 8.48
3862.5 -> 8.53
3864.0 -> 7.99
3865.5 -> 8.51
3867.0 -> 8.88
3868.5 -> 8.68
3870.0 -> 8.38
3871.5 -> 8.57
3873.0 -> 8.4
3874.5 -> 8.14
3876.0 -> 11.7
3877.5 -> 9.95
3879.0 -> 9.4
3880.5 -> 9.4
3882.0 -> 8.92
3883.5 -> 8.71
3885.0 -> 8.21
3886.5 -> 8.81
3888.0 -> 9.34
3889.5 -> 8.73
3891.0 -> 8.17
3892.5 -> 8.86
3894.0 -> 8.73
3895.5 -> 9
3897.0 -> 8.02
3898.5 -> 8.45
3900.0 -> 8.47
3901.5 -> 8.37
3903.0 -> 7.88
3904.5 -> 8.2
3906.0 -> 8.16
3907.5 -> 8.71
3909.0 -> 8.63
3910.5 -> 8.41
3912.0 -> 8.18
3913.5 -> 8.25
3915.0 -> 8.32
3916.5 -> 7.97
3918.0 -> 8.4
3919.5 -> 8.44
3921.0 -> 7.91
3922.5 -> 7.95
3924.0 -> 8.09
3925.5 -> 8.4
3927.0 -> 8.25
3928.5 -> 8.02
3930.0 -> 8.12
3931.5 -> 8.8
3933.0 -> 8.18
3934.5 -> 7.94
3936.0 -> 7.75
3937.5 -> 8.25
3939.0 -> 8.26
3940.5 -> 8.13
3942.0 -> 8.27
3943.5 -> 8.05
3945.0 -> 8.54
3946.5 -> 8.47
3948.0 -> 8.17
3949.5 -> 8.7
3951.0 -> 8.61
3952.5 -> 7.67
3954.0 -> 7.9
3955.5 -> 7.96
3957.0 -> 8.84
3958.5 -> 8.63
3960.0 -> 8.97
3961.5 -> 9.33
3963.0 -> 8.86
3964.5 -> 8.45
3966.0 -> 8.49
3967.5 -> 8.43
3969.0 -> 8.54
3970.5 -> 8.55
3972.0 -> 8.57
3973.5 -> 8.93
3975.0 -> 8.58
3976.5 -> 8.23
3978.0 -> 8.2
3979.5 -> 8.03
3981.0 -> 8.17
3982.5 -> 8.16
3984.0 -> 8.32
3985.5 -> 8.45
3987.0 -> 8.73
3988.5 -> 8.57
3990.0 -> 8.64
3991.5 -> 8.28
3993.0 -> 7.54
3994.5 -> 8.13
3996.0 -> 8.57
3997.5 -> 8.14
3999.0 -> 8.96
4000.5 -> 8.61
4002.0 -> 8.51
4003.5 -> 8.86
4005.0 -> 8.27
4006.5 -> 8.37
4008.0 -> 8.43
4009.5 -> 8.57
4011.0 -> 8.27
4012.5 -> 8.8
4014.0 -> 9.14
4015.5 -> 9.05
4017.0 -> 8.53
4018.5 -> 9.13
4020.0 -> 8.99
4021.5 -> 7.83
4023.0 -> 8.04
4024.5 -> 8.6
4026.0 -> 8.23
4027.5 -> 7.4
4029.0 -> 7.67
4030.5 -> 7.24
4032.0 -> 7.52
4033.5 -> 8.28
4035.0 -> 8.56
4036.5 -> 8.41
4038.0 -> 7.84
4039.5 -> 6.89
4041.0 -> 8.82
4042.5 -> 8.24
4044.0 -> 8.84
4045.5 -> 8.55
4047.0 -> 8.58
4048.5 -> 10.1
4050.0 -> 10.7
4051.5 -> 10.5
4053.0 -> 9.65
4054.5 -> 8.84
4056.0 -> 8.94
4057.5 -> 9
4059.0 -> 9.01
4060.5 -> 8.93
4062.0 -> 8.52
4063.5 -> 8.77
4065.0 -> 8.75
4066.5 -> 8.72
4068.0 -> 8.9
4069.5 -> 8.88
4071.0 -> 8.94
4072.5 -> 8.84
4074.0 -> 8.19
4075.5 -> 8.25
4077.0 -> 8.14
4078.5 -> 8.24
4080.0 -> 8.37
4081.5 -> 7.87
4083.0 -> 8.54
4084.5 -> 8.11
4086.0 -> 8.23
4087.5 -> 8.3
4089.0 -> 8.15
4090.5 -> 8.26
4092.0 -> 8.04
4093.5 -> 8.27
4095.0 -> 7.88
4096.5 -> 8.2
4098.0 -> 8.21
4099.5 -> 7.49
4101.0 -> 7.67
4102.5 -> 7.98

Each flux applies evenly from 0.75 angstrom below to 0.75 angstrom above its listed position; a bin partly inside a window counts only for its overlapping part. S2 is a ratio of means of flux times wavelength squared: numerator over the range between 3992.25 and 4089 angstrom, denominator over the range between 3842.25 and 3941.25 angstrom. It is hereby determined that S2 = 1.08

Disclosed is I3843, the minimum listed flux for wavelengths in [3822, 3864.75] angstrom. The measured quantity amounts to 7.71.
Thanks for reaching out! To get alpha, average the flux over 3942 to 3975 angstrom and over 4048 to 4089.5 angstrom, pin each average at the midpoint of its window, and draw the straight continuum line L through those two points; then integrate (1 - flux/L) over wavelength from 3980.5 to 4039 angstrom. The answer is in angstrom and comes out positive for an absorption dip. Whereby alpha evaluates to 2.0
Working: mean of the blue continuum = 8.5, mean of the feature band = 8.35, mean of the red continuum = 8.8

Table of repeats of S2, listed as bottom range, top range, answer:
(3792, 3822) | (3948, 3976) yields 1.07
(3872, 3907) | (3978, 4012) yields 1.01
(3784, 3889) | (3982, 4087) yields 1.10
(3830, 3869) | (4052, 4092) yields 1.12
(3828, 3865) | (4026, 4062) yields 1.11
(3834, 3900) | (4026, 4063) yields 1.08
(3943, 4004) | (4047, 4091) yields 1.09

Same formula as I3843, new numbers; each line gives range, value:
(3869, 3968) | 7.67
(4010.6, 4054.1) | 6.89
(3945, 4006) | 7.54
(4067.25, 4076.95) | 8.19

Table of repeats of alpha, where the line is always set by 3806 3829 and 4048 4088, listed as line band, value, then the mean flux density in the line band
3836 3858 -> -0.51 angstrom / 8.63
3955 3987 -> 0.49 angstrom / 8.52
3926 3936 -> 0.46 angstrom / 8.19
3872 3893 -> -1.37 angstrom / 9.05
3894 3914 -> 0.36 angstrom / 8.38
